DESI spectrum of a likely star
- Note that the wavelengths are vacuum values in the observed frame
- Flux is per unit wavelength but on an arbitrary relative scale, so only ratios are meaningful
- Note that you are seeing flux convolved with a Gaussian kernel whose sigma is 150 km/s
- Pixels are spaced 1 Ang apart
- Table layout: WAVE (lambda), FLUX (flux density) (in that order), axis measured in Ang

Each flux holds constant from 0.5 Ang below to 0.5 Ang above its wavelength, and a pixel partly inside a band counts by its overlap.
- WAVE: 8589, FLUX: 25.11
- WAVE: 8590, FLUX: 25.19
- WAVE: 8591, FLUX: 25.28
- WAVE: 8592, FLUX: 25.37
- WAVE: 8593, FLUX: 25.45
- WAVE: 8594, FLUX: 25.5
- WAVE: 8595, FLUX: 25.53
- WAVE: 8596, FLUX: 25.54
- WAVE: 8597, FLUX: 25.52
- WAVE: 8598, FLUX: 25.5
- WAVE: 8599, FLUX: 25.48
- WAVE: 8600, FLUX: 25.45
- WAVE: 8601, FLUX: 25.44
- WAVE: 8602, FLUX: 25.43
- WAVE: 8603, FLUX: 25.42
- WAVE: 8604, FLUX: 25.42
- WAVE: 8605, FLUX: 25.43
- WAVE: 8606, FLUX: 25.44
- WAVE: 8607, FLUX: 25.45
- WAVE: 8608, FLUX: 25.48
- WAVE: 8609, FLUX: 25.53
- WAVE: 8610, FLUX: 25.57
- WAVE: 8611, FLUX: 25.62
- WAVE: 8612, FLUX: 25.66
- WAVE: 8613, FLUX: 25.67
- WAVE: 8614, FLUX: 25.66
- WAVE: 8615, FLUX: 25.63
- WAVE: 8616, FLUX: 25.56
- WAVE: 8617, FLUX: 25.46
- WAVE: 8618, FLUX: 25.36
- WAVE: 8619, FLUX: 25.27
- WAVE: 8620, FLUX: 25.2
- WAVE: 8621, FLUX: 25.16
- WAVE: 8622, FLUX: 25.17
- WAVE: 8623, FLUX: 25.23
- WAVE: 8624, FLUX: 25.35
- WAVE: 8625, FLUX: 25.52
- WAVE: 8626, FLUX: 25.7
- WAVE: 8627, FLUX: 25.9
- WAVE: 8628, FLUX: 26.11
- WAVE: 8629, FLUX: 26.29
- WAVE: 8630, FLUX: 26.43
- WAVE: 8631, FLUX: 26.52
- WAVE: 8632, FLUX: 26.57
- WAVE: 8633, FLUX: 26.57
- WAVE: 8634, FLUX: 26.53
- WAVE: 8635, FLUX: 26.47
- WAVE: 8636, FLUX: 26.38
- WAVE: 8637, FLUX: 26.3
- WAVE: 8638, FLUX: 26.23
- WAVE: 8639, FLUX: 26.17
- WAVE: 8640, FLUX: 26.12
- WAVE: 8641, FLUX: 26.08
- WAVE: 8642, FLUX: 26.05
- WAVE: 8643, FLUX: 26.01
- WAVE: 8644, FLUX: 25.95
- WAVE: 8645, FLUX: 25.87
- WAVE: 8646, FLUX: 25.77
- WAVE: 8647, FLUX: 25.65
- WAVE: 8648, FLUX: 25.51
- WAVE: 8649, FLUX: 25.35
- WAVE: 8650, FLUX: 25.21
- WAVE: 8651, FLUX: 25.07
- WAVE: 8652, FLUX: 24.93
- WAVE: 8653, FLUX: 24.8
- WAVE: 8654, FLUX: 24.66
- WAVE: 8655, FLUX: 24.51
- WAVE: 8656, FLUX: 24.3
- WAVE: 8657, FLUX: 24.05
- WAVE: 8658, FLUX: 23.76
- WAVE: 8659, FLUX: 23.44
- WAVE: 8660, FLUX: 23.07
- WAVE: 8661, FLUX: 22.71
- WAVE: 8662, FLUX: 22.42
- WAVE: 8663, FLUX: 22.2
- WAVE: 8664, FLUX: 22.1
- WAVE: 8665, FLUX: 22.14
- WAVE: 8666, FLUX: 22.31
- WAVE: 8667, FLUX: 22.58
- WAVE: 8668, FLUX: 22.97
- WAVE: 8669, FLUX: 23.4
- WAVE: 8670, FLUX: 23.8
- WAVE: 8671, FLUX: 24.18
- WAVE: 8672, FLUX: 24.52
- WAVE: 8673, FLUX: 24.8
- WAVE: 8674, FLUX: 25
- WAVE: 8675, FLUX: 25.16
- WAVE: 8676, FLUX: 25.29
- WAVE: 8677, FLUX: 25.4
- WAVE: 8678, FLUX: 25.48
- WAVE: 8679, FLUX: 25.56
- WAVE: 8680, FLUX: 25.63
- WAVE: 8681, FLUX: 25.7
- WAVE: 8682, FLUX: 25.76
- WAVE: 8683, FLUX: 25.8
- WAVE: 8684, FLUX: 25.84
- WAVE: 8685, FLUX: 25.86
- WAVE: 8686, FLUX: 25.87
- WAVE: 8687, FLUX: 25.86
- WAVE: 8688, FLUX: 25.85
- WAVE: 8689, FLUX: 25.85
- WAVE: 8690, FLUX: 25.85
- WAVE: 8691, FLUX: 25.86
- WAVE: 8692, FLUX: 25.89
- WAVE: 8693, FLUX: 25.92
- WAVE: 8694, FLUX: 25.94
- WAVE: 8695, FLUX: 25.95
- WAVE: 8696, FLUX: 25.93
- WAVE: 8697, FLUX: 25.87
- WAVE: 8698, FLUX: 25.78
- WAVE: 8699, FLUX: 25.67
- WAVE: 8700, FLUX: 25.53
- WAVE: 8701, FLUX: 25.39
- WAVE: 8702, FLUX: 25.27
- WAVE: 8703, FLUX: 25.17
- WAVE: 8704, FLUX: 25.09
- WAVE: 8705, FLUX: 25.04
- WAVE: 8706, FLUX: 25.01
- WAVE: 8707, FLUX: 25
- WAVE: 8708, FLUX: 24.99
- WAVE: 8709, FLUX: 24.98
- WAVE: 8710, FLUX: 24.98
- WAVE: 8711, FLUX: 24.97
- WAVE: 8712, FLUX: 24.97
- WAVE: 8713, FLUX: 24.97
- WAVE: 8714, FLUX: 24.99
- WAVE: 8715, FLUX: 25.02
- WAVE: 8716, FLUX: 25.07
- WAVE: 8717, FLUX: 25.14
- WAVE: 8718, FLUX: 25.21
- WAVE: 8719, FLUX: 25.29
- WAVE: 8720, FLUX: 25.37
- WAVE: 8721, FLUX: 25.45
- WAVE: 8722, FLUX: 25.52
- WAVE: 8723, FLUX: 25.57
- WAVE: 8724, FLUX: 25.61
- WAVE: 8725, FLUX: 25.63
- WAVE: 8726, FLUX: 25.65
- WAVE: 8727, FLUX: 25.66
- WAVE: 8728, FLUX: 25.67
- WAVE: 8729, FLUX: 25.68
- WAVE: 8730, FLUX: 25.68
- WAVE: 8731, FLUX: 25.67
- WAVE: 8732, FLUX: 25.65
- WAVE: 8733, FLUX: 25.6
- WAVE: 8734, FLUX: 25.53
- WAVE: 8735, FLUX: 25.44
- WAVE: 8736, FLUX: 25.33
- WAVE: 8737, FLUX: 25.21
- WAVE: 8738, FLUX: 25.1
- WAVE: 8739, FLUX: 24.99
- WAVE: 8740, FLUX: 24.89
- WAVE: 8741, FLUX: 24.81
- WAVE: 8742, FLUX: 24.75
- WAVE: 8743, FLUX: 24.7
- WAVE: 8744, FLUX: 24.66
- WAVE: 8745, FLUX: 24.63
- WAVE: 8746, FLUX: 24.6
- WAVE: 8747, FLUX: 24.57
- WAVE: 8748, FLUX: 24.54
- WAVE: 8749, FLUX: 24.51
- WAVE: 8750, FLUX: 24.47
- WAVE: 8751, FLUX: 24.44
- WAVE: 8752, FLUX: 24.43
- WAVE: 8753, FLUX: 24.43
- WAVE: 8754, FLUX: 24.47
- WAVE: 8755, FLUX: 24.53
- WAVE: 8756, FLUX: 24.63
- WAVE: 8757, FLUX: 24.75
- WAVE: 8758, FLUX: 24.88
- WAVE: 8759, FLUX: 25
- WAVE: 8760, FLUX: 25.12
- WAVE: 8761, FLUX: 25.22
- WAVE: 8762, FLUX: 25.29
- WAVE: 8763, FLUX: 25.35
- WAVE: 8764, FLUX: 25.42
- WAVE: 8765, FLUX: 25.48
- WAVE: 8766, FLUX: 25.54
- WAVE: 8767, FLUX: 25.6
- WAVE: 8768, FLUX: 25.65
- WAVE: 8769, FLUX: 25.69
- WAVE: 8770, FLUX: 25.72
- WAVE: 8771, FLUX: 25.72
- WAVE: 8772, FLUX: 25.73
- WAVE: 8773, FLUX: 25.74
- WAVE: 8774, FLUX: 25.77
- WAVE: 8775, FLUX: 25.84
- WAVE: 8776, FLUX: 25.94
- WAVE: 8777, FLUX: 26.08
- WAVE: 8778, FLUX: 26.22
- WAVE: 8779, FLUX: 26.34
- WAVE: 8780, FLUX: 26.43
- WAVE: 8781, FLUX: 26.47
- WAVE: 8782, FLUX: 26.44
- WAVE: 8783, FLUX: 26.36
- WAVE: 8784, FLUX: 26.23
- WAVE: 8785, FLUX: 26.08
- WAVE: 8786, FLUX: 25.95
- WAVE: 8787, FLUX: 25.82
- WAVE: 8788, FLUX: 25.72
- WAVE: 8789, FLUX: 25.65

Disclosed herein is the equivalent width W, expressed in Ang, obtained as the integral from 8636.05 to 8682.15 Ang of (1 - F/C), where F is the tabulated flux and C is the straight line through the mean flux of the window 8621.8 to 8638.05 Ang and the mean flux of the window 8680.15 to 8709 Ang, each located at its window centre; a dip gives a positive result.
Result 2.2 Ang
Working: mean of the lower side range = 26.1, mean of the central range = 24.7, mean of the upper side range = 25.6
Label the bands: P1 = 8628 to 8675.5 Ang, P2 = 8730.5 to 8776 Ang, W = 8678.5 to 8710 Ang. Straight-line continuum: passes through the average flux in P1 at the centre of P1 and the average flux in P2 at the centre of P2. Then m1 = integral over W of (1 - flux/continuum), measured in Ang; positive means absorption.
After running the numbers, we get -0.8 Ang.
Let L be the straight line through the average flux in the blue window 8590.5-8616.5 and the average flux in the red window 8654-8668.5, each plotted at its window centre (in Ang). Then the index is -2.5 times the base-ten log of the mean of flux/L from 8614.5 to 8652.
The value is -0.07 mag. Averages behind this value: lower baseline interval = 25.5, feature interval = 25.8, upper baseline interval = 23.1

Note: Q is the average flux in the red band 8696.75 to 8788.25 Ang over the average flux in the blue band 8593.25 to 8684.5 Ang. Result 1.0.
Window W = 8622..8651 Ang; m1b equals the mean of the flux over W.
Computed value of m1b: 26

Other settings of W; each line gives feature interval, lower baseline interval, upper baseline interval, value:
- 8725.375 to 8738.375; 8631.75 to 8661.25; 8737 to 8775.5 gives -0.22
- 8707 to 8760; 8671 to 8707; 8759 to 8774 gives 0.94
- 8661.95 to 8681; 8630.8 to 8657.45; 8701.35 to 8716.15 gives 1.04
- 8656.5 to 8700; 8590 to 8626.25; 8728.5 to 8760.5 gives 0.78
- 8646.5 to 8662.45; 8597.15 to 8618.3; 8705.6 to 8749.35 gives 0.65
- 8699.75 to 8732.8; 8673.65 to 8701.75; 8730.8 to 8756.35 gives -0.04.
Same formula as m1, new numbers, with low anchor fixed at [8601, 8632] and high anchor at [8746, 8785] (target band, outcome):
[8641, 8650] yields -0.1 Ang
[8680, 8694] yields -0.2 Ang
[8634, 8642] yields -0.2 Ang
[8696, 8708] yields 0.1 Ang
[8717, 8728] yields 0.0 Ang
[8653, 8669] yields 1.5 Ang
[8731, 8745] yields 0.2 Ang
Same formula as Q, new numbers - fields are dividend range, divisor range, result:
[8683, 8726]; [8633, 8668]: 1.03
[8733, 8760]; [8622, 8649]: 0.95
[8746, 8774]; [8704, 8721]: 1.00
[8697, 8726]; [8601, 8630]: 0.99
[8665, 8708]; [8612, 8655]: 0.98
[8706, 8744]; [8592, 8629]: 0.99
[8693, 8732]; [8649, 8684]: 1.05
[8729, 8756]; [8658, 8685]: 1.03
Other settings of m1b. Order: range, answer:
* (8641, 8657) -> 25.3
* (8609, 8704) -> 25.2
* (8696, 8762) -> 25.1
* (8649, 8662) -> 24.2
